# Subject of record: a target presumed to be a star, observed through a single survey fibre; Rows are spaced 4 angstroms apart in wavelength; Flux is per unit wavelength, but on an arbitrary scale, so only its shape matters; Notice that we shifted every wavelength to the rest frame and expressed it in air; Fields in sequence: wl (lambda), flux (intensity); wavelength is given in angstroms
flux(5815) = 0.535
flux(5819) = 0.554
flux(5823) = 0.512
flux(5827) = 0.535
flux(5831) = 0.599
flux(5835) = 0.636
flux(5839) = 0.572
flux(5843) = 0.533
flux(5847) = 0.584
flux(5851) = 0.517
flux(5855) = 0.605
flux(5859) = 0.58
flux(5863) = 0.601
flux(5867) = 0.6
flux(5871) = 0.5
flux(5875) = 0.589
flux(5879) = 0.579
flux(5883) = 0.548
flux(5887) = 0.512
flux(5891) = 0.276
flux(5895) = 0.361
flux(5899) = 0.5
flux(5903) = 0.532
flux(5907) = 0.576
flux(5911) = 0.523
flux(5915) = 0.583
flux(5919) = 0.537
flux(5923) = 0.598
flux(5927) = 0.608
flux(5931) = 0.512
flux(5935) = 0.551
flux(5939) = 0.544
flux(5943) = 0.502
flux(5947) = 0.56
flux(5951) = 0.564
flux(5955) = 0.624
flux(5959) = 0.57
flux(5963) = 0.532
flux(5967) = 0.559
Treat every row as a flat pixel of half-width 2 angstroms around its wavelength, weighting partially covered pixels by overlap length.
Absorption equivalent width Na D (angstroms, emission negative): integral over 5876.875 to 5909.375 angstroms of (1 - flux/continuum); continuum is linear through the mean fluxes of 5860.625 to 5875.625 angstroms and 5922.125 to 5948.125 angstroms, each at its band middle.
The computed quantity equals 4.5 angstroms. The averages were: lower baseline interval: 0.571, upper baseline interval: 0.551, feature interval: 0.486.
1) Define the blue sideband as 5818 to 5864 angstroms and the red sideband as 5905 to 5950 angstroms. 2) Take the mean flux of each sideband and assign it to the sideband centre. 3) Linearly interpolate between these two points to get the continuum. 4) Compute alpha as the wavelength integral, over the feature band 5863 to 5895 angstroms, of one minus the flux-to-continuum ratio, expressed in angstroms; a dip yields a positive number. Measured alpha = 3.0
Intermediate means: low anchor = 0.569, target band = 0.511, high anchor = 0.554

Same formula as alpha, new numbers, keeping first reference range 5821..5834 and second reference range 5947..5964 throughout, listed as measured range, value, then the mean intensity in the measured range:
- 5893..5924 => 2.4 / 0.524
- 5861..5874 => -0.2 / 0.569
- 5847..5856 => 0.0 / 0.561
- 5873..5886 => -0.1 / 0.567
